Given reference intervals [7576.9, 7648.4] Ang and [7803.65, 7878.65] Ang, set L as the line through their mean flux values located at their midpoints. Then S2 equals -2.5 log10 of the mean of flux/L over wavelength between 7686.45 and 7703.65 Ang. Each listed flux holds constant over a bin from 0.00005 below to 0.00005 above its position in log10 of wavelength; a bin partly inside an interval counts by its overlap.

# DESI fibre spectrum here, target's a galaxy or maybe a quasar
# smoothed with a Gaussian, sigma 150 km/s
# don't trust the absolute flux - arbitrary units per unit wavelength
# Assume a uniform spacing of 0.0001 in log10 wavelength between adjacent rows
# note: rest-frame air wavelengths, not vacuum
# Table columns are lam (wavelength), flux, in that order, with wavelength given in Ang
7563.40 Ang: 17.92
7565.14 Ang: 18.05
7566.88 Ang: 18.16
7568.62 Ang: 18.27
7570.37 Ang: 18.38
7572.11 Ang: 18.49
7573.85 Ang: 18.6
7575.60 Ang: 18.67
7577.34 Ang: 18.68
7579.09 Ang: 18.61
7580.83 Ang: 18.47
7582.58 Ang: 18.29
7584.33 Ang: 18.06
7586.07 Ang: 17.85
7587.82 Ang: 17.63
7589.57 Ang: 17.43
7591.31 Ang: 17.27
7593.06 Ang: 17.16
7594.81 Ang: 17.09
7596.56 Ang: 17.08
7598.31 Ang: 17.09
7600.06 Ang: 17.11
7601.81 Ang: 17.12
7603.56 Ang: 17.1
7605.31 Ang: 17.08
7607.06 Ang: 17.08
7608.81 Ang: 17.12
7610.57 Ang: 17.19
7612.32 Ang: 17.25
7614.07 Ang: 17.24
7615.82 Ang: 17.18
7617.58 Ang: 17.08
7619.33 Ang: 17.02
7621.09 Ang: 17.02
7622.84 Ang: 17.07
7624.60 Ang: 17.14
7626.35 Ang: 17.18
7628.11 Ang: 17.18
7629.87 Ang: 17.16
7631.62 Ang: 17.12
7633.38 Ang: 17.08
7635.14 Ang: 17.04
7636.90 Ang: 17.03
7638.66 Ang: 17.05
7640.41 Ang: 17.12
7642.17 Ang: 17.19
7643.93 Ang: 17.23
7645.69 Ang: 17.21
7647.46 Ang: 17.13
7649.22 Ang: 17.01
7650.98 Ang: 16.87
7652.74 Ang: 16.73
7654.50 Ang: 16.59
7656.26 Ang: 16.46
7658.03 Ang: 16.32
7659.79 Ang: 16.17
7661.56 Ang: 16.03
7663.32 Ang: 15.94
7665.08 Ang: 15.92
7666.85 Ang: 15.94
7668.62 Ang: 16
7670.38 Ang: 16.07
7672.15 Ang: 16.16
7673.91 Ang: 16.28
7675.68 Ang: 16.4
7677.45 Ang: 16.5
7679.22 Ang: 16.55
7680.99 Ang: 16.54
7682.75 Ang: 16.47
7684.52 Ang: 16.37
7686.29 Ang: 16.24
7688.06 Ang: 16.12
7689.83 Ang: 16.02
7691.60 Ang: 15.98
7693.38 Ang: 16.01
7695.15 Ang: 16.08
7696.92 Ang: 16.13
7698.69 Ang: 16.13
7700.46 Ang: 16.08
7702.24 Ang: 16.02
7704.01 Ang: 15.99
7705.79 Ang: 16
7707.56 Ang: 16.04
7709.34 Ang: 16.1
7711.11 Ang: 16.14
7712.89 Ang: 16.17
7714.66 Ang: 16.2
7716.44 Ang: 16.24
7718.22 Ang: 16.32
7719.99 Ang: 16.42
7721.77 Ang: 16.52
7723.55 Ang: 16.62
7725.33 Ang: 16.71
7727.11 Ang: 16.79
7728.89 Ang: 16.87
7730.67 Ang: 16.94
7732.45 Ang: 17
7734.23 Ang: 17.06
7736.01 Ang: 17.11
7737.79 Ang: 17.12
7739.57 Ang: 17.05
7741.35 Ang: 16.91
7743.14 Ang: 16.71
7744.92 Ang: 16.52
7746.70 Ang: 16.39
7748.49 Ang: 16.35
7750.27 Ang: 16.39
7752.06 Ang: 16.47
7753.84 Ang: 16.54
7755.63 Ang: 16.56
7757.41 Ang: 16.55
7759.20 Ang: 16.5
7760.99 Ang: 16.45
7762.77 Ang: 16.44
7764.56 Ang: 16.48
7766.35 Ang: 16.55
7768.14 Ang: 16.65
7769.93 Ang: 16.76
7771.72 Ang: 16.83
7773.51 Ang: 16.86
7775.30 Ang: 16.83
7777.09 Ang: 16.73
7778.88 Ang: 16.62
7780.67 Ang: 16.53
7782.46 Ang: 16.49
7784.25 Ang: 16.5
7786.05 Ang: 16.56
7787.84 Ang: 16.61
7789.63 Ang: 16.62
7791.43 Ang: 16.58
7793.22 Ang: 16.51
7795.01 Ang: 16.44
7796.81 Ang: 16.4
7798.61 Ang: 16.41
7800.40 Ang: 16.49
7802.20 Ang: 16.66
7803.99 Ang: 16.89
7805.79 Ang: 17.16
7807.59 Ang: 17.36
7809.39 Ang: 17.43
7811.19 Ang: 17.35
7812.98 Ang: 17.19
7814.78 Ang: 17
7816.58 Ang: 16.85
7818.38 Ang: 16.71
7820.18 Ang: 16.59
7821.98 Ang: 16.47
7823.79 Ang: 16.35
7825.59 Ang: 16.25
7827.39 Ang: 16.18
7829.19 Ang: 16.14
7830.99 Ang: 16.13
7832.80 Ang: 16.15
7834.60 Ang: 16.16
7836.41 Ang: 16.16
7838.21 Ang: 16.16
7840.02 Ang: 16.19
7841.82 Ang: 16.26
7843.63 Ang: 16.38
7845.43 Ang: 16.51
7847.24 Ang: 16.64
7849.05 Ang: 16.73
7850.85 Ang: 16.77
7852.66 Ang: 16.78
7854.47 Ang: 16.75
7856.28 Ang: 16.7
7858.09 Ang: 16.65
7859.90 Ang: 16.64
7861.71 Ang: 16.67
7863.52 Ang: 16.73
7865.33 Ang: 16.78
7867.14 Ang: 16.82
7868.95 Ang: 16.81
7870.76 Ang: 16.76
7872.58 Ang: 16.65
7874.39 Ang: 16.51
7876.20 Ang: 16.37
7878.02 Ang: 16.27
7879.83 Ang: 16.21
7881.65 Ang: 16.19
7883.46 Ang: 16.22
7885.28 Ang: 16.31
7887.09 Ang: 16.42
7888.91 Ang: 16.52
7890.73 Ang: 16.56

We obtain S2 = 0.07 mag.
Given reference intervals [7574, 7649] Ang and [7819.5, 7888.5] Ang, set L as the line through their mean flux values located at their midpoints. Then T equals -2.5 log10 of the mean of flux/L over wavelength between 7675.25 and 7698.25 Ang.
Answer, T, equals 0.054 mag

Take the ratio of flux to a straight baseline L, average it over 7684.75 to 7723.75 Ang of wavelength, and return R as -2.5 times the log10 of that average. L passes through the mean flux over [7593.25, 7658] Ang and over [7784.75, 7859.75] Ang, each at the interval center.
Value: 0.05 mag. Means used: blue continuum 17.1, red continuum 16.6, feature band 16.2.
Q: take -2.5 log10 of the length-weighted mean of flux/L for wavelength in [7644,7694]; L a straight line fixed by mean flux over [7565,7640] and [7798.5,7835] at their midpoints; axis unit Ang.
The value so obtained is 0.06 mag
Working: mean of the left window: 17.5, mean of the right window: 16.7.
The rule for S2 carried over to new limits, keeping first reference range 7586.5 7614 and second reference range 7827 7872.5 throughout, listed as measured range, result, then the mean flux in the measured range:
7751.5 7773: 0.012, 16.6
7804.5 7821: -0.029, 17.1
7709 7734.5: 0.021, 16.5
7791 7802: 0.012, 16.5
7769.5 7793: 0.003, 16.7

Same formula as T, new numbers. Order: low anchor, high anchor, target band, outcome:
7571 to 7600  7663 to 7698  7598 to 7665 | 0.01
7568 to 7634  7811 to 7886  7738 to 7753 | 0.02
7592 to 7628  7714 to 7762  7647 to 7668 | 0.04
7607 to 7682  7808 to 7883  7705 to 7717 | 0.04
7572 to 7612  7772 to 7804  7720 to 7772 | 0.01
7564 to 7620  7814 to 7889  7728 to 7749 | 0.01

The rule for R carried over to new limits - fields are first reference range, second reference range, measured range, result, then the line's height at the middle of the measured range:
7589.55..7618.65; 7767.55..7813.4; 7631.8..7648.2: 0.00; 17.1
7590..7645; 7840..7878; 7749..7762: 0.02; 16.8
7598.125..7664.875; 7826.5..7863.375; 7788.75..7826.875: -0.01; 16.5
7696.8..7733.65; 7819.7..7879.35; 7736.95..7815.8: -0.02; 16.4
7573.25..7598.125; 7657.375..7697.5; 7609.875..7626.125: 0.01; 17.3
